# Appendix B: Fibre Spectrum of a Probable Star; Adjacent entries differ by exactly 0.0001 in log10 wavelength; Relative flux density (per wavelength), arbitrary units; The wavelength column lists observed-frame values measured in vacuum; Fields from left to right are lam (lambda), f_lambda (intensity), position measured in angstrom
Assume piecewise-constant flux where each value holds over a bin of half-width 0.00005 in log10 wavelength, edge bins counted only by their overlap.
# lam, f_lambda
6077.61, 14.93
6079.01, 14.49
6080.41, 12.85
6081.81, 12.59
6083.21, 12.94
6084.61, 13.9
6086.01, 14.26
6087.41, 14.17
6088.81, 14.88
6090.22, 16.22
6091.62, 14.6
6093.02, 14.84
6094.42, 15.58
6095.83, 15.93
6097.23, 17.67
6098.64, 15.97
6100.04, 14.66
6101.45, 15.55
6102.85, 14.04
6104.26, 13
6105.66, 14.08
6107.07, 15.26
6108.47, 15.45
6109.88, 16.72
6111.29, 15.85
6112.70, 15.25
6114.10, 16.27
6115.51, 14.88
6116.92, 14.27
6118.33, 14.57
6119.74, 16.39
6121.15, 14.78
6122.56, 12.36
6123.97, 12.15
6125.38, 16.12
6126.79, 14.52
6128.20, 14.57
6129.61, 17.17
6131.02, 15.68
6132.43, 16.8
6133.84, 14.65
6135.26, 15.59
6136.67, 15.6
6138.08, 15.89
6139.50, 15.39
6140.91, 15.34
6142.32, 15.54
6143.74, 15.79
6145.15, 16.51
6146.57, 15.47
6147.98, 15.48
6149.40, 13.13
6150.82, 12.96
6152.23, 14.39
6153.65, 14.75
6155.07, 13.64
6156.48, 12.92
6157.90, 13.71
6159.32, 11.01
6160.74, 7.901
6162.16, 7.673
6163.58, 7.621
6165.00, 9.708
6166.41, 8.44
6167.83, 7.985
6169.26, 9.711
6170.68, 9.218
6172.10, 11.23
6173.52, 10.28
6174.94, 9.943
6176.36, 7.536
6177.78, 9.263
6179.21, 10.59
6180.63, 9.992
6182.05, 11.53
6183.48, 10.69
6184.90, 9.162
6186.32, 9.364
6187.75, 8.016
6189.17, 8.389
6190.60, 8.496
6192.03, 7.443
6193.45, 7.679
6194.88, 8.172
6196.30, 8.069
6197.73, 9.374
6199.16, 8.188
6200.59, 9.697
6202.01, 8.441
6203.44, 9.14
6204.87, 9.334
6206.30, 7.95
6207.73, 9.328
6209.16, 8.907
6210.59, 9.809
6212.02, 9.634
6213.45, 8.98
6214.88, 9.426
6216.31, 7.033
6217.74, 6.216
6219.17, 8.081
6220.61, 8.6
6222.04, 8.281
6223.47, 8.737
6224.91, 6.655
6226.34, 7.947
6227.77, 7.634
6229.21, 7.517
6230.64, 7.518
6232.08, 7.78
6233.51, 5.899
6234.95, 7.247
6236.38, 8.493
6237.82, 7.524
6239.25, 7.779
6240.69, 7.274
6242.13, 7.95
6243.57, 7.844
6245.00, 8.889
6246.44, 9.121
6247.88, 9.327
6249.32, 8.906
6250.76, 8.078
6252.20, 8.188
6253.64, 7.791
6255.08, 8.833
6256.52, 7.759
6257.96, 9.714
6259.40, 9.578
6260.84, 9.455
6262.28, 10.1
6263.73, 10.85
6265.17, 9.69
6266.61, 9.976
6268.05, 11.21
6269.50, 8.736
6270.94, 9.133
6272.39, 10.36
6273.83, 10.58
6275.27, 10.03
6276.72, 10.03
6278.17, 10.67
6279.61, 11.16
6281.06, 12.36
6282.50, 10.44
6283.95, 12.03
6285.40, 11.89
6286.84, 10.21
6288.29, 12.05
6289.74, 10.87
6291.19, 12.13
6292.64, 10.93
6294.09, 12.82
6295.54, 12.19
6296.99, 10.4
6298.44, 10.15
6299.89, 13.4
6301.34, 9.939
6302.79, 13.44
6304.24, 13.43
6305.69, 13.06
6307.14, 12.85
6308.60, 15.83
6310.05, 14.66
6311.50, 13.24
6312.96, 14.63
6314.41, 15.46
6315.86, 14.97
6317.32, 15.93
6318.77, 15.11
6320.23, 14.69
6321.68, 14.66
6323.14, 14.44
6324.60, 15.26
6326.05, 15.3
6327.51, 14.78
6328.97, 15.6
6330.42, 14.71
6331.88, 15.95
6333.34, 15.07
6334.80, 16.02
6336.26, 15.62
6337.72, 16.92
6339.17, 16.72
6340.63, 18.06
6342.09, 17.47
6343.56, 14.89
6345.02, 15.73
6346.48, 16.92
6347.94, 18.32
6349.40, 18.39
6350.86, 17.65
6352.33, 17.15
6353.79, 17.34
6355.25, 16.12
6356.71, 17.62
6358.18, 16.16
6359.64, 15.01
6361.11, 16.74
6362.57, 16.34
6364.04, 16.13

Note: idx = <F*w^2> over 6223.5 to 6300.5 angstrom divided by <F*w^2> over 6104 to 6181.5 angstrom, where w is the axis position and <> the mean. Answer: 0.7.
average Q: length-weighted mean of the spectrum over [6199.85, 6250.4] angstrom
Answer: 8.25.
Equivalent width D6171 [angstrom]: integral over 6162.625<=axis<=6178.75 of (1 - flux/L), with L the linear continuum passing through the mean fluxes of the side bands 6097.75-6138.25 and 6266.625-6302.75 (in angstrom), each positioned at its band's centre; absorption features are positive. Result 5.41 angstrom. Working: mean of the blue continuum 15.1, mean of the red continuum 11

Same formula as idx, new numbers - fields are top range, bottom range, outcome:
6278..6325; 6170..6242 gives 1.55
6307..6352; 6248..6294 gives 1.58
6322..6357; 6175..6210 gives 1.91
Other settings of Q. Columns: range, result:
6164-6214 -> 9.13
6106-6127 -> 15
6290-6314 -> 12.7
